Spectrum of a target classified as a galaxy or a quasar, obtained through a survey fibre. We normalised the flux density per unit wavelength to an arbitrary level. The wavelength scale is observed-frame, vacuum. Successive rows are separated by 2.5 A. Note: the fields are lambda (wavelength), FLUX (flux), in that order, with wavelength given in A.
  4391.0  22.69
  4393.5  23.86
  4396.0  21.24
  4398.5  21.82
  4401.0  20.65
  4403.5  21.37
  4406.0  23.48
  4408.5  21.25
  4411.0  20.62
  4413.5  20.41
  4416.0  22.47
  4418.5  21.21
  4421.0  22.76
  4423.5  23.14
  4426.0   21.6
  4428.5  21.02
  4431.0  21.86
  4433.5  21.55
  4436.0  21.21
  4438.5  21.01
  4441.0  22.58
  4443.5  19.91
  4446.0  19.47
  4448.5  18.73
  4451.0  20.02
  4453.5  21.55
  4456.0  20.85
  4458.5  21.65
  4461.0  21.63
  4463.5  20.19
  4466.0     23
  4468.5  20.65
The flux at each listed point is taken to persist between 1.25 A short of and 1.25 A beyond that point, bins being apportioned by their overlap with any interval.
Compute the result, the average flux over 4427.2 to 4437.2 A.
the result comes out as 21.4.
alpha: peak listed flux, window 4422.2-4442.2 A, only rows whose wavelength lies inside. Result 23.14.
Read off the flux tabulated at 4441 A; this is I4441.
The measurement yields 22.58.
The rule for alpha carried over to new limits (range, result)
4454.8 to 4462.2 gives 21.65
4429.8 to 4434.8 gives 21.86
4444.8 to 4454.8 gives 21.55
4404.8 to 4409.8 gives 23.48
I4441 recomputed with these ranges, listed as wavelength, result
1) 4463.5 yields 20.19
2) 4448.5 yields 18.73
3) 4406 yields 23.48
